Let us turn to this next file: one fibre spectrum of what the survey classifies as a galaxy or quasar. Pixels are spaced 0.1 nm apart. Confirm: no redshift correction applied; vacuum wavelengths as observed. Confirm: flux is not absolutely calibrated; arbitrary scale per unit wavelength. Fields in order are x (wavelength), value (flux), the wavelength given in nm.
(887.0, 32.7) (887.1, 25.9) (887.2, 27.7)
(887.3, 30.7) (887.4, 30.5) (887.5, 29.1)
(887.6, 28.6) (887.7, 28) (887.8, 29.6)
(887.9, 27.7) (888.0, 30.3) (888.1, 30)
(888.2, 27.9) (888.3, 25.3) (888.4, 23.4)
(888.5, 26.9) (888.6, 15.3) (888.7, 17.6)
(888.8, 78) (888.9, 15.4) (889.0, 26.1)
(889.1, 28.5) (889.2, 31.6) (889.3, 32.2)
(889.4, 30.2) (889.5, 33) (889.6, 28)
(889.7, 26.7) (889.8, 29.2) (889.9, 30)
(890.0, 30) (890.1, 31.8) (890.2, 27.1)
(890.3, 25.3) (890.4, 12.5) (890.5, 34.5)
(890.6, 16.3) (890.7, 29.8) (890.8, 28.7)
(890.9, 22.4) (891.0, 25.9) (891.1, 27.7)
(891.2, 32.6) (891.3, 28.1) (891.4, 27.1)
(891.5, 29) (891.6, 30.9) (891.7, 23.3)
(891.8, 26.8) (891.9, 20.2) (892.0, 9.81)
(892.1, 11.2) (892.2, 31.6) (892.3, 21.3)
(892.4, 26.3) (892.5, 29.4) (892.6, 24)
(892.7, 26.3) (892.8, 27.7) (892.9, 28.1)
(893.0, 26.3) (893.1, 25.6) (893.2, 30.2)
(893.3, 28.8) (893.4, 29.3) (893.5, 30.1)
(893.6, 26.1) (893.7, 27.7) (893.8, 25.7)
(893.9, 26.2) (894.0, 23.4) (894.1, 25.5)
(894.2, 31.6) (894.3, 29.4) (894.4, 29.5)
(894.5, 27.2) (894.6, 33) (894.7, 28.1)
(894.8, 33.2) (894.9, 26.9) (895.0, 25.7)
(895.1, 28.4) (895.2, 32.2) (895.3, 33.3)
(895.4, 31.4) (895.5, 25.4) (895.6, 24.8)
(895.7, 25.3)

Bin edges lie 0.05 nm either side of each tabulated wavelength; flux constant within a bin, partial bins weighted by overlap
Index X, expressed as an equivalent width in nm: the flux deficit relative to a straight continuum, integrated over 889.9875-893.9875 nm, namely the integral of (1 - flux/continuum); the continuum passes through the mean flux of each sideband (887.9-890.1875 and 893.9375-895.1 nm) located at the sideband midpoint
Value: 0.401 nm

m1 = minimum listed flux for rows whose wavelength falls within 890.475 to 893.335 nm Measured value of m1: 9.81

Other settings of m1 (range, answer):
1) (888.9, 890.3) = 15.4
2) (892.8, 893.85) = 25.6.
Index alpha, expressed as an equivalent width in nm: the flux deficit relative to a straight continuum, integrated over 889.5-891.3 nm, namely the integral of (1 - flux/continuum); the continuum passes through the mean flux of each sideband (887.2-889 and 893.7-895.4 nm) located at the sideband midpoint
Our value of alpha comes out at 0.11 nm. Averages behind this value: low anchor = 29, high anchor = 28.8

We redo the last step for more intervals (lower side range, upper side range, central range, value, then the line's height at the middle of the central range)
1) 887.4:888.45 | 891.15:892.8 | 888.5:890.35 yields -0.19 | 26.9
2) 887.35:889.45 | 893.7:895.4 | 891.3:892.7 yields 0.23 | 28.9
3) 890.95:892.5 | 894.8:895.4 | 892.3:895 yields 0.00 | 27.7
